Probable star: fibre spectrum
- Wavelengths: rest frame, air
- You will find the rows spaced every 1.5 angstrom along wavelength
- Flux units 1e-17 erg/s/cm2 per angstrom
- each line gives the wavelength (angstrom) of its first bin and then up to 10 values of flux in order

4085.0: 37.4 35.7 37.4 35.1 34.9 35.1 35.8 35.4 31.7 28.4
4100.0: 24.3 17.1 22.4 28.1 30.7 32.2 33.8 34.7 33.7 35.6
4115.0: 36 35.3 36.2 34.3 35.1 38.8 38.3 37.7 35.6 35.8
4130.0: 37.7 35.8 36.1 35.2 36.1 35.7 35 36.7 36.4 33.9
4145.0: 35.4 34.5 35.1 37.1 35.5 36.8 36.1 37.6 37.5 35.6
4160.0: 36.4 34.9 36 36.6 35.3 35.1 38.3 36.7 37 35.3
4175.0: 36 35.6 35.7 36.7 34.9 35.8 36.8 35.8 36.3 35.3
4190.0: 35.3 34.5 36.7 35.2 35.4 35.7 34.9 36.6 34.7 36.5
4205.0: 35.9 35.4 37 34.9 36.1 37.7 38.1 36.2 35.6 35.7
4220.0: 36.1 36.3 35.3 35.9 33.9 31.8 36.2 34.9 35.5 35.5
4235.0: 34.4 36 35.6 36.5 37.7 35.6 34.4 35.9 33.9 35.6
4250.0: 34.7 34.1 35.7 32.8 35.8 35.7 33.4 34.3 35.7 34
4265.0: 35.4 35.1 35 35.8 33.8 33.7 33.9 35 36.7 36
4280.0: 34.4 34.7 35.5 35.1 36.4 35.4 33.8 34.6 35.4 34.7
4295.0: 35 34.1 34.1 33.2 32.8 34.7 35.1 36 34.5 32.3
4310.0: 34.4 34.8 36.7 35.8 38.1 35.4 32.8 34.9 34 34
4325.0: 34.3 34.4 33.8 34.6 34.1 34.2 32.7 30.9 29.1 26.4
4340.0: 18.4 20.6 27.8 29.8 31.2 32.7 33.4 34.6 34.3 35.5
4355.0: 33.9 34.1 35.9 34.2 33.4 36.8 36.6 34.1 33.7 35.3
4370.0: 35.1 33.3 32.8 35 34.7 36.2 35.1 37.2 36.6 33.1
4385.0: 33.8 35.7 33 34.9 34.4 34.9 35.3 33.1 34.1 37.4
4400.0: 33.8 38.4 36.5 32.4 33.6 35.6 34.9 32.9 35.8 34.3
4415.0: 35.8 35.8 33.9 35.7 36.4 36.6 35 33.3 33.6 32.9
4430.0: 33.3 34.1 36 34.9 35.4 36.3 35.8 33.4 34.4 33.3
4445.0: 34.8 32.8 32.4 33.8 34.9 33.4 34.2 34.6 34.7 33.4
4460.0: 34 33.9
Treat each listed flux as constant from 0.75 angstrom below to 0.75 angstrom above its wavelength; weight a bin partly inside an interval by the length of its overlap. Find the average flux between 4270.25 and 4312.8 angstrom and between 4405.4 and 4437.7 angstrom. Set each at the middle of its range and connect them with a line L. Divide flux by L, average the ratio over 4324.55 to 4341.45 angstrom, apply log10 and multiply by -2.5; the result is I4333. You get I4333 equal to 0.13 mag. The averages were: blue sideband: 34.7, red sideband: 34.8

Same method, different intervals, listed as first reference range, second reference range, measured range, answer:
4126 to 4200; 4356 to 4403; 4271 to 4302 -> 0.02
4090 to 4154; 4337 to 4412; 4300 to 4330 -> -0.03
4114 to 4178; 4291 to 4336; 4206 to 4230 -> -0.01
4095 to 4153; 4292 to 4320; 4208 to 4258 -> -0.03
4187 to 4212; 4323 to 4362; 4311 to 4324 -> -0.09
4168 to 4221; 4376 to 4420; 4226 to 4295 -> 0.02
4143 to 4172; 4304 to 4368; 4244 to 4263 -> -0.01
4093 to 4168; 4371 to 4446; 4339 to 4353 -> 0.19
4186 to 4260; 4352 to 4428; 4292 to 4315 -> 0.02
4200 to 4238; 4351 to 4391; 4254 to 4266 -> 0.02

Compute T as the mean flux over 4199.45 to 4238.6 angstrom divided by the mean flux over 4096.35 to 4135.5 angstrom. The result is 1.08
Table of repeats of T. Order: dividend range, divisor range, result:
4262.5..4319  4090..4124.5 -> 1.07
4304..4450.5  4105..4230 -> 0.95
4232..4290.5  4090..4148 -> 1.04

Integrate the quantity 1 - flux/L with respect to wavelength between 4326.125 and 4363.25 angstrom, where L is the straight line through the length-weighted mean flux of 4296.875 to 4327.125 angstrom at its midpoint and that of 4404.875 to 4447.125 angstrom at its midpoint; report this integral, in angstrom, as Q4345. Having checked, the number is 3.0 angstrom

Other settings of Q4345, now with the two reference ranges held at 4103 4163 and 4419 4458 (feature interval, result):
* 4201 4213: -0.31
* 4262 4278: 0.01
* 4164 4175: -0.34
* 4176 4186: -0.21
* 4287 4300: 0.14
